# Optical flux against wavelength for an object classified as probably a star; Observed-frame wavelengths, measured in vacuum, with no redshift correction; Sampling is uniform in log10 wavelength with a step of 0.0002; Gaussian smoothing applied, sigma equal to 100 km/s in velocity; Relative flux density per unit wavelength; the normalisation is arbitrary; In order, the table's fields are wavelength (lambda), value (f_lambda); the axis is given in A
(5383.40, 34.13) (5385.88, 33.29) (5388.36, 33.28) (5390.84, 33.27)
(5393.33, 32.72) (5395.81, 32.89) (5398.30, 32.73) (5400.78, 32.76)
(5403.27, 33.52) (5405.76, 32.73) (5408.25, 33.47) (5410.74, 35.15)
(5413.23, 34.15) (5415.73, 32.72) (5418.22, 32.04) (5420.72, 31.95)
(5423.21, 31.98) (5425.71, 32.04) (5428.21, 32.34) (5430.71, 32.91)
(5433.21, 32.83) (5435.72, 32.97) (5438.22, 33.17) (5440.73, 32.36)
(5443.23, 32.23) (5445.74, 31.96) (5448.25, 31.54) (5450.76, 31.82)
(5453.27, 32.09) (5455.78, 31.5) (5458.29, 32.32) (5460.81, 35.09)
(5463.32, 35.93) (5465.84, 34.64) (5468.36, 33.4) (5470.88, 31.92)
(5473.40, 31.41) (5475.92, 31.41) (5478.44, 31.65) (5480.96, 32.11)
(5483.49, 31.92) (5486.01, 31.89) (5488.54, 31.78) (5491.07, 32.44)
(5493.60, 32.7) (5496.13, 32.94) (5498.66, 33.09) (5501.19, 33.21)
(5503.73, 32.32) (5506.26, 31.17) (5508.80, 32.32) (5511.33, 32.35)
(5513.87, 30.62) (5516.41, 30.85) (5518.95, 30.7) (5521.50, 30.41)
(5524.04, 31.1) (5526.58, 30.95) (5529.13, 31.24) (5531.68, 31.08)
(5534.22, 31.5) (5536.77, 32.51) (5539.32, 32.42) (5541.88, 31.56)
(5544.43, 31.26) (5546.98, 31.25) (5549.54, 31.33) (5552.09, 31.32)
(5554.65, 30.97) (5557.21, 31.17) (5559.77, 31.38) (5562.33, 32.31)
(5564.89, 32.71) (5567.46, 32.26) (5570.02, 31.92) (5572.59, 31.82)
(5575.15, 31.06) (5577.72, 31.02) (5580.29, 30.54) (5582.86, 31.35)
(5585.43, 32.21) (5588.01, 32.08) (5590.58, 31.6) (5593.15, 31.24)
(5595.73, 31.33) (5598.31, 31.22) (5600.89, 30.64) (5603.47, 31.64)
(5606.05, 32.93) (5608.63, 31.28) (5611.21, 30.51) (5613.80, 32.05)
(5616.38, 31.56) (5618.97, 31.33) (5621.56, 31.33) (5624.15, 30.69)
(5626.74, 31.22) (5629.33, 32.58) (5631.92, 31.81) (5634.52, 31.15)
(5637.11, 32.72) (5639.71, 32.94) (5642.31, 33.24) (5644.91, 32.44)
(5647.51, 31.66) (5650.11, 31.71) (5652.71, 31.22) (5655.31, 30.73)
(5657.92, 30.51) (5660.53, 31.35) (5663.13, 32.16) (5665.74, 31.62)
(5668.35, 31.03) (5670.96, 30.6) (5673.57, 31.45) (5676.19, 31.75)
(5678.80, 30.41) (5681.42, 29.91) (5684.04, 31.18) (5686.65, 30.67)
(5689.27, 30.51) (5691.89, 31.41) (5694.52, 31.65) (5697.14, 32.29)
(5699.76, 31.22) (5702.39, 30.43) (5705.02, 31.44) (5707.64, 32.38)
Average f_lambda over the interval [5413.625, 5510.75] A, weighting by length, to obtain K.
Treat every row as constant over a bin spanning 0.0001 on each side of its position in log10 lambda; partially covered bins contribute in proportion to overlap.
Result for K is 32.5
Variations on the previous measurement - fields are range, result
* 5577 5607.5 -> 31.5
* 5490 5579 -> 31.7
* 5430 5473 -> 32.8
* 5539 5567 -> 31.6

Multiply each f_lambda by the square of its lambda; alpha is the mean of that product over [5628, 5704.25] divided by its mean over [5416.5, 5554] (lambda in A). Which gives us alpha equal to 1.0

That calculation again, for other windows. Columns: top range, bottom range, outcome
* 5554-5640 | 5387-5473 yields 1.02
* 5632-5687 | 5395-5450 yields 1.05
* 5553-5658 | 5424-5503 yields 1.02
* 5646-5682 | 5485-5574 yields 1.03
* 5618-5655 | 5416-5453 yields 1.06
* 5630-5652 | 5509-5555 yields 1.07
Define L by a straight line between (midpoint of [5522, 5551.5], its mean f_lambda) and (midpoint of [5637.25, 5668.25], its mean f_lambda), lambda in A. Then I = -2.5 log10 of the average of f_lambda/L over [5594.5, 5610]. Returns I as 0.00 mag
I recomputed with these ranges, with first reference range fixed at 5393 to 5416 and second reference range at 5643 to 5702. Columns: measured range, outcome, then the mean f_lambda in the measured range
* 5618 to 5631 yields 0.006 mag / 31.5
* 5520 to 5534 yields 0.048 mag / 31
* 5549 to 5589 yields 0.016 mag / 31.6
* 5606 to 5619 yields 0.007 mag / 31.5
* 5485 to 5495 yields 0.016 mag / 32.2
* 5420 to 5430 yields 0.034 mag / 32.1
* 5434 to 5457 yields 0.027 mag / 32.2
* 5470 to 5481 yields 0.038 mag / 31.7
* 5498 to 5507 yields 0.003 mag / 32.5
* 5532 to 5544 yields 0.014 mag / 31.9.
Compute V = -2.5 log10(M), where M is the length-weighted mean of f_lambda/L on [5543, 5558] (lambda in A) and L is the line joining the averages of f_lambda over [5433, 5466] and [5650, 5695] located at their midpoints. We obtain 0.028 mag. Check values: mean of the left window 32.8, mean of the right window 31.1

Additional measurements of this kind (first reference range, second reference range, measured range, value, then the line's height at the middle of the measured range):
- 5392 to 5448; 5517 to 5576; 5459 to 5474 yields -0.05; 32.3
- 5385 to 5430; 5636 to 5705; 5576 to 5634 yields 0.01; 31.8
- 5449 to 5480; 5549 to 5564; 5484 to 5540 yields 0.01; 32.1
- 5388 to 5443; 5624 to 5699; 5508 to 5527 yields 0.04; 32.3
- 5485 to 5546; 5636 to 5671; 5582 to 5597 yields 0.00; 31.8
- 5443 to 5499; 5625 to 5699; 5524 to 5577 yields 0.02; 32.1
